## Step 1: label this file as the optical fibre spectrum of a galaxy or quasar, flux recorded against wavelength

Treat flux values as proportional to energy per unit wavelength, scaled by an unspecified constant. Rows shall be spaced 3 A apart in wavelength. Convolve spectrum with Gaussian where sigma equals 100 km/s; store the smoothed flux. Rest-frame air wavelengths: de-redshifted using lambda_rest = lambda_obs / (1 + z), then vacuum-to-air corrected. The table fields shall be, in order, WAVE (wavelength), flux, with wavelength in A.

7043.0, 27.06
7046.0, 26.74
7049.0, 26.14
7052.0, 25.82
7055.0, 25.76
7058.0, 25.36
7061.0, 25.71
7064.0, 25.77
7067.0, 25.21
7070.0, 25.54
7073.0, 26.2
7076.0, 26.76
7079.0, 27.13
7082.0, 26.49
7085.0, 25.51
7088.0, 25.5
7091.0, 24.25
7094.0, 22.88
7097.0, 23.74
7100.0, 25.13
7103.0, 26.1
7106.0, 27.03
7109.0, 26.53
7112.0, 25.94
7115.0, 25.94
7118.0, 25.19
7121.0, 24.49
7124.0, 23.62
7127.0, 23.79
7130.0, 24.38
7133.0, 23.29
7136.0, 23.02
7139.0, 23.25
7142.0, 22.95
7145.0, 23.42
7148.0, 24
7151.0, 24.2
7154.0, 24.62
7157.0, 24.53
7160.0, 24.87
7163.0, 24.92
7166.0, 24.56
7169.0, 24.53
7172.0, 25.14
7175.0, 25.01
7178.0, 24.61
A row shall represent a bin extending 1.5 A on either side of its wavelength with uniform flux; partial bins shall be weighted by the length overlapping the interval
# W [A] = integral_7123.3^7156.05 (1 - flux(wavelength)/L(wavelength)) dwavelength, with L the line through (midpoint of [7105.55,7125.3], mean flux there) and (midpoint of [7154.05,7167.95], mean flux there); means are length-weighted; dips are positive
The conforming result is 1.8 A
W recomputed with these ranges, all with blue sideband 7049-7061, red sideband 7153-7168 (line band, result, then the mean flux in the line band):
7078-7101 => 0.32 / 25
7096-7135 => 0.20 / 25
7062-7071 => 0.03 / 25.5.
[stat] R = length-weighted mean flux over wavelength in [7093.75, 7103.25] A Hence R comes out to 24.5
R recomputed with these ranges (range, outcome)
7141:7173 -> 24.3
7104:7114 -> 26.5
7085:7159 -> 24.5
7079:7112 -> 25.4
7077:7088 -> 26.3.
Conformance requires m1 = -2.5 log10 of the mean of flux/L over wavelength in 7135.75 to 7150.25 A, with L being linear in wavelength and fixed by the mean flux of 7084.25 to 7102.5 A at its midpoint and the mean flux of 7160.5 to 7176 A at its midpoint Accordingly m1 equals 0.06 mag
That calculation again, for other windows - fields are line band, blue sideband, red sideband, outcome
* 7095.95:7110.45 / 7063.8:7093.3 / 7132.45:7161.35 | -0.03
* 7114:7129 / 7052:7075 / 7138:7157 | -0.01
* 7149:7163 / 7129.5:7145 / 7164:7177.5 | -0.02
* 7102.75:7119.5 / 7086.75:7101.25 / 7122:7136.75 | -0.09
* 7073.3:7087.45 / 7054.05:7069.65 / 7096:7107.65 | -0.03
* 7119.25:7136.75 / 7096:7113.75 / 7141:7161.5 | 0.05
